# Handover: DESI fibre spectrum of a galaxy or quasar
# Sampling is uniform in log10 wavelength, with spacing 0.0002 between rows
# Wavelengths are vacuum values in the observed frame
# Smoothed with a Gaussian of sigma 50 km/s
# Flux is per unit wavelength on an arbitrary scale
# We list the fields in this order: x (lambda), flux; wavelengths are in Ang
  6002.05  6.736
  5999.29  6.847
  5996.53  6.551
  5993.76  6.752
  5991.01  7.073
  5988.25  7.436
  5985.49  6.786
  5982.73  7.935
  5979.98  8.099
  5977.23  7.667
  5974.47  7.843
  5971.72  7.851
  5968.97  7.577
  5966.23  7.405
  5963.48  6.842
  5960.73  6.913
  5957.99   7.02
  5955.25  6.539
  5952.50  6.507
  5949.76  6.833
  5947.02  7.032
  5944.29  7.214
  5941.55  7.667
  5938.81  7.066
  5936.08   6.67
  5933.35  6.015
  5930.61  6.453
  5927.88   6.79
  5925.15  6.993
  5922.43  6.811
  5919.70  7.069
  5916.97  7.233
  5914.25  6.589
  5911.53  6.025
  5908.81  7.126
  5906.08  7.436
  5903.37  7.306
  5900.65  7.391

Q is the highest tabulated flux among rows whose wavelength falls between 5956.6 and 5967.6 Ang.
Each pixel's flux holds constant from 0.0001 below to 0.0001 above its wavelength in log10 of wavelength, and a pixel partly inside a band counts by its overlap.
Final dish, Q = 7.405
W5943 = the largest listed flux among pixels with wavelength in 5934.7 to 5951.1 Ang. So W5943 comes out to 7.667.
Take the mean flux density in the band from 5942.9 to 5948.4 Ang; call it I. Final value 7.13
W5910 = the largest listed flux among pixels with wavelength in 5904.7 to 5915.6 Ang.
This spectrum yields 7.436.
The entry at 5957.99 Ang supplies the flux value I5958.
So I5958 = 7.02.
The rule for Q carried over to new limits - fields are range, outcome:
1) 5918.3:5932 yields 7.069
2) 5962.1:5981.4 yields 8.099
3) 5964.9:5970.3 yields 7.577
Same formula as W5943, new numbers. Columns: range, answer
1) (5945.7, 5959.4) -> 7.032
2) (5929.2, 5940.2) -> 7.066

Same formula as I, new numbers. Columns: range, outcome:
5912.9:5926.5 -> 6.94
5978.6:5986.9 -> 7.61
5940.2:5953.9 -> 7.05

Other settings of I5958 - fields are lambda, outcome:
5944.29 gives 7.214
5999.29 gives 6.847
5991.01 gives 7.073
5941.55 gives 7.667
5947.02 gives 7.032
